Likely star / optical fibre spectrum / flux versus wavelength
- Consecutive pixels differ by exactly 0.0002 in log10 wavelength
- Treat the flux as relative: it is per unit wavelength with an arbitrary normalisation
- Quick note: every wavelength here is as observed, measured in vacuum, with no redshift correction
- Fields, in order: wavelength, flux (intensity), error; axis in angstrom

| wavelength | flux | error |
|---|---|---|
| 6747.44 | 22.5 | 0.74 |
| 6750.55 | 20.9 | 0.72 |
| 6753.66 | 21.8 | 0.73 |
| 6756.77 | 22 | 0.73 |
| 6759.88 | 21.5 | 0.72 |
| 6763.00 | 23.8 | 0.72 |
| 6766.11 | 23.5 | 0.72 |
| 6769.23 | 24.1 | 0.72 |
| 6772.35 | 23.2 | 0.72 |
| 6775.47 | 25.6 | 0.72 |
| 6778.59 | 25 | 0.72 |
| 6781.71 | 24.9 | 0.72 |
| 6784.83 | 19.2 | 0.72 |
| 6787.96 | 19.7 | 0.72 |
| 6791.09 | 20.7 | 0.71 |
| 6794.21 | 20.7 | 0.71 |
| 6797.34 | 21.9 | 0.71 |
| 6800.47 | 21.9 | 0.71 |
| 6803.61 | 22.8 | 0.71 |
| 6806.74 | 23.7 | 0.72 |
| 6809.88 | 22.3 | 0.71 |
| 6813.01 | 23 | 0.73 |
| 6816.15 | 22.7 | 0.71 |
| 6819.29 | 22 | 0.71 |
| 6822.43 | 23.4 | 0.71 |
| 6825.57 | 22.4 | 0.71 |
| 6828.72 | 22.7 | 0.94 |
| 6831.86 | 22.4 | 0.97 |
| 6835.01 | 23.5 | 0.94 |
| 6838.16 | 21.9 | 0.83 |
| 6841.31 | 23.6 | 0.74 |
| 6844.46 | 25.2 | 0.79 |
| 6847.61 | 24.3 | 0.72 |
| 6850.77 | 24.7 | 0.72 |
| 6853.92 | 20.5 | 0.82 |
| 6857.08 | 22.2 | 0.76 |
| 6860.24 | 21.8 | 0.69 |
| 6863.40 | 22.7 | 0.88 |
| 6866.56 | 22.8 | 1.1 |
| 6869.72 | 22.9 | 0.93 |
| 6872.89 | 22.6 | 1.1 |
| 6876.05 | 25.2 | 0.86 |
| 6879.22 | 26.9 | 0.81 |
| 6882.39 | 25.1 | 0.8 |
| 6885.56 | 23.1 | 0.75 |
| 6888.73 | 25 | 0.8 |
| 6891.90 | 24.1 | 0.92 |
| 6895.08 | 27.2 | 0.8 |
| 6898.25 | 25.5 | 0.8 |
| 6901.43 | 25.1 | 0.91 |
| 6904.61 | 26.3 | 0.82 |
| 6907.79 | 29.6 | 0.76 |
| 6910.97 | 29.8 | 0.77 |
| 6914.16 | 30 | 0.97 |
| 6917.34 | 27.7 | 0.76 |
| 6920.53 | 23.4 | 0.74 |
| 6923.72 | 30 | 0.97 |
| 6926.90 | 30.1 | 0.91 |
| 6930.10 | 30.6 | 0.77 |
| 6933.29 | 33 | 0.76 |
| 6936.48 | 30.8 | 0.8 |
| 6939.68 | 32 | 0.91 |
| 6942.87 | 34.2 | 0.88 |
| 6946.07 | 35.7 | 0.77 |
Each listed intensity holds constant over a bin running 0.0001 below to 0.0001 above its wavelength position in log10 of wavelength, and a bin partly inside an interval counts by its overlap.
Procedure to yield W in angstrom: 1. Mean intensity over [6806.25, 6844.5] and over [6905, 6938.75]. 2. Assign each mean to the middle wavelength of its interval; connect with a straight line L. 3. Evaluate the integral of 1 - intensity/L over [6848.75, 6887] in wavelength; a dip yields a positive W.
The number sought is 3.5 angstrom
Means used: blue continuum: 22.9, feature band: 23.4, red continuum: 29.4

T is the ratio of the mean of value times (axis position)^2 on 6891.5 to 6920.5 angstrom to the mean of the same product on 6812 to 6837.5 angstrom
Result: 1.22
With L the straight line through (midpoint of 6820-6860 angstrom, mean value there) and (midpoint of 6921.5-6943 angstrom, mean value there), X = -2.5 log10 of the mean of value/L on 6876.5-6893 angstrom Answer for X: 0.09 mag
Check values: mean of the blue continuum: 23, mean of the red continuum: 31.1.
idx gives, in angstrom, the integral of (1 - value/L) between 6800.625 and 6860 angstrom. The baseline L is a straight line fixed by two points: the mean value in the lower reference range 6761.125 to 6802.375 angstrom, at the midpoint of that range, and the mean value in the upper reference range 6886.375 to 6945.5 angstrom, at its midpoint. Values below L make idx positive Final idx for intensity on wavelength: 4.5 angstrom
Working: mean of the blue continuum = 22.6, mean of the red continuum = 28.6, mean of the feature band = 22.9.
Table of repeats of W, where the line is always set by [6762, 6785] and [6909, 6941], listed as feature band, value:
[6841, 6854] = 1.32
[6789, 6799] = 1.49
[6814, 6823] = 1.06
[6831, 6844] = 1.63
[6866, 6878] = 1.80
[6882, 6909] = 2.80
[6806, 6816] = 0.97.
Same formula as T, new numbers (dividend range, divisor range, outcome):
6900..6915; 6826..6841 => 1.27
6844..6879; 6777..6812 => 1.07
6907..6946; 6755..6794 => 1.40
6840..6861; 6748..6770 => 1.06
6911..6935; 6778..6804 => 1.40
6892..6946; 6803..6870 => 1.30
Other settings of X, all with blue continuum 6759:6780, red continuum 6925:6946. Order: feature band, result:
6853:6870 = 0.27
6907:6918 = 0.06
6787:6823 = 0.16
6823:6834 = 0.18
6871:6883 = 0.17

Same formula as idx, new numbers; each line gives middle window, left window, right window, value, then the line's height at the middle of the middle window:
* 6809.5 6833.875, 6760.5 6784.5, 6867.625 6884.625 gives 1.54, 24.2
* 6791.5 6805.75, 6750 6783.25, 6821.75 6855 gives 0.90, 23.3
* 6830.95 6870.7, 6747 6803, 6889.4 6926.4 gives 3.39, 25.1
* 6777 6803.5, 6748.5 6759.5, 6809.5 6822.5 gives 0.47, 22.2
